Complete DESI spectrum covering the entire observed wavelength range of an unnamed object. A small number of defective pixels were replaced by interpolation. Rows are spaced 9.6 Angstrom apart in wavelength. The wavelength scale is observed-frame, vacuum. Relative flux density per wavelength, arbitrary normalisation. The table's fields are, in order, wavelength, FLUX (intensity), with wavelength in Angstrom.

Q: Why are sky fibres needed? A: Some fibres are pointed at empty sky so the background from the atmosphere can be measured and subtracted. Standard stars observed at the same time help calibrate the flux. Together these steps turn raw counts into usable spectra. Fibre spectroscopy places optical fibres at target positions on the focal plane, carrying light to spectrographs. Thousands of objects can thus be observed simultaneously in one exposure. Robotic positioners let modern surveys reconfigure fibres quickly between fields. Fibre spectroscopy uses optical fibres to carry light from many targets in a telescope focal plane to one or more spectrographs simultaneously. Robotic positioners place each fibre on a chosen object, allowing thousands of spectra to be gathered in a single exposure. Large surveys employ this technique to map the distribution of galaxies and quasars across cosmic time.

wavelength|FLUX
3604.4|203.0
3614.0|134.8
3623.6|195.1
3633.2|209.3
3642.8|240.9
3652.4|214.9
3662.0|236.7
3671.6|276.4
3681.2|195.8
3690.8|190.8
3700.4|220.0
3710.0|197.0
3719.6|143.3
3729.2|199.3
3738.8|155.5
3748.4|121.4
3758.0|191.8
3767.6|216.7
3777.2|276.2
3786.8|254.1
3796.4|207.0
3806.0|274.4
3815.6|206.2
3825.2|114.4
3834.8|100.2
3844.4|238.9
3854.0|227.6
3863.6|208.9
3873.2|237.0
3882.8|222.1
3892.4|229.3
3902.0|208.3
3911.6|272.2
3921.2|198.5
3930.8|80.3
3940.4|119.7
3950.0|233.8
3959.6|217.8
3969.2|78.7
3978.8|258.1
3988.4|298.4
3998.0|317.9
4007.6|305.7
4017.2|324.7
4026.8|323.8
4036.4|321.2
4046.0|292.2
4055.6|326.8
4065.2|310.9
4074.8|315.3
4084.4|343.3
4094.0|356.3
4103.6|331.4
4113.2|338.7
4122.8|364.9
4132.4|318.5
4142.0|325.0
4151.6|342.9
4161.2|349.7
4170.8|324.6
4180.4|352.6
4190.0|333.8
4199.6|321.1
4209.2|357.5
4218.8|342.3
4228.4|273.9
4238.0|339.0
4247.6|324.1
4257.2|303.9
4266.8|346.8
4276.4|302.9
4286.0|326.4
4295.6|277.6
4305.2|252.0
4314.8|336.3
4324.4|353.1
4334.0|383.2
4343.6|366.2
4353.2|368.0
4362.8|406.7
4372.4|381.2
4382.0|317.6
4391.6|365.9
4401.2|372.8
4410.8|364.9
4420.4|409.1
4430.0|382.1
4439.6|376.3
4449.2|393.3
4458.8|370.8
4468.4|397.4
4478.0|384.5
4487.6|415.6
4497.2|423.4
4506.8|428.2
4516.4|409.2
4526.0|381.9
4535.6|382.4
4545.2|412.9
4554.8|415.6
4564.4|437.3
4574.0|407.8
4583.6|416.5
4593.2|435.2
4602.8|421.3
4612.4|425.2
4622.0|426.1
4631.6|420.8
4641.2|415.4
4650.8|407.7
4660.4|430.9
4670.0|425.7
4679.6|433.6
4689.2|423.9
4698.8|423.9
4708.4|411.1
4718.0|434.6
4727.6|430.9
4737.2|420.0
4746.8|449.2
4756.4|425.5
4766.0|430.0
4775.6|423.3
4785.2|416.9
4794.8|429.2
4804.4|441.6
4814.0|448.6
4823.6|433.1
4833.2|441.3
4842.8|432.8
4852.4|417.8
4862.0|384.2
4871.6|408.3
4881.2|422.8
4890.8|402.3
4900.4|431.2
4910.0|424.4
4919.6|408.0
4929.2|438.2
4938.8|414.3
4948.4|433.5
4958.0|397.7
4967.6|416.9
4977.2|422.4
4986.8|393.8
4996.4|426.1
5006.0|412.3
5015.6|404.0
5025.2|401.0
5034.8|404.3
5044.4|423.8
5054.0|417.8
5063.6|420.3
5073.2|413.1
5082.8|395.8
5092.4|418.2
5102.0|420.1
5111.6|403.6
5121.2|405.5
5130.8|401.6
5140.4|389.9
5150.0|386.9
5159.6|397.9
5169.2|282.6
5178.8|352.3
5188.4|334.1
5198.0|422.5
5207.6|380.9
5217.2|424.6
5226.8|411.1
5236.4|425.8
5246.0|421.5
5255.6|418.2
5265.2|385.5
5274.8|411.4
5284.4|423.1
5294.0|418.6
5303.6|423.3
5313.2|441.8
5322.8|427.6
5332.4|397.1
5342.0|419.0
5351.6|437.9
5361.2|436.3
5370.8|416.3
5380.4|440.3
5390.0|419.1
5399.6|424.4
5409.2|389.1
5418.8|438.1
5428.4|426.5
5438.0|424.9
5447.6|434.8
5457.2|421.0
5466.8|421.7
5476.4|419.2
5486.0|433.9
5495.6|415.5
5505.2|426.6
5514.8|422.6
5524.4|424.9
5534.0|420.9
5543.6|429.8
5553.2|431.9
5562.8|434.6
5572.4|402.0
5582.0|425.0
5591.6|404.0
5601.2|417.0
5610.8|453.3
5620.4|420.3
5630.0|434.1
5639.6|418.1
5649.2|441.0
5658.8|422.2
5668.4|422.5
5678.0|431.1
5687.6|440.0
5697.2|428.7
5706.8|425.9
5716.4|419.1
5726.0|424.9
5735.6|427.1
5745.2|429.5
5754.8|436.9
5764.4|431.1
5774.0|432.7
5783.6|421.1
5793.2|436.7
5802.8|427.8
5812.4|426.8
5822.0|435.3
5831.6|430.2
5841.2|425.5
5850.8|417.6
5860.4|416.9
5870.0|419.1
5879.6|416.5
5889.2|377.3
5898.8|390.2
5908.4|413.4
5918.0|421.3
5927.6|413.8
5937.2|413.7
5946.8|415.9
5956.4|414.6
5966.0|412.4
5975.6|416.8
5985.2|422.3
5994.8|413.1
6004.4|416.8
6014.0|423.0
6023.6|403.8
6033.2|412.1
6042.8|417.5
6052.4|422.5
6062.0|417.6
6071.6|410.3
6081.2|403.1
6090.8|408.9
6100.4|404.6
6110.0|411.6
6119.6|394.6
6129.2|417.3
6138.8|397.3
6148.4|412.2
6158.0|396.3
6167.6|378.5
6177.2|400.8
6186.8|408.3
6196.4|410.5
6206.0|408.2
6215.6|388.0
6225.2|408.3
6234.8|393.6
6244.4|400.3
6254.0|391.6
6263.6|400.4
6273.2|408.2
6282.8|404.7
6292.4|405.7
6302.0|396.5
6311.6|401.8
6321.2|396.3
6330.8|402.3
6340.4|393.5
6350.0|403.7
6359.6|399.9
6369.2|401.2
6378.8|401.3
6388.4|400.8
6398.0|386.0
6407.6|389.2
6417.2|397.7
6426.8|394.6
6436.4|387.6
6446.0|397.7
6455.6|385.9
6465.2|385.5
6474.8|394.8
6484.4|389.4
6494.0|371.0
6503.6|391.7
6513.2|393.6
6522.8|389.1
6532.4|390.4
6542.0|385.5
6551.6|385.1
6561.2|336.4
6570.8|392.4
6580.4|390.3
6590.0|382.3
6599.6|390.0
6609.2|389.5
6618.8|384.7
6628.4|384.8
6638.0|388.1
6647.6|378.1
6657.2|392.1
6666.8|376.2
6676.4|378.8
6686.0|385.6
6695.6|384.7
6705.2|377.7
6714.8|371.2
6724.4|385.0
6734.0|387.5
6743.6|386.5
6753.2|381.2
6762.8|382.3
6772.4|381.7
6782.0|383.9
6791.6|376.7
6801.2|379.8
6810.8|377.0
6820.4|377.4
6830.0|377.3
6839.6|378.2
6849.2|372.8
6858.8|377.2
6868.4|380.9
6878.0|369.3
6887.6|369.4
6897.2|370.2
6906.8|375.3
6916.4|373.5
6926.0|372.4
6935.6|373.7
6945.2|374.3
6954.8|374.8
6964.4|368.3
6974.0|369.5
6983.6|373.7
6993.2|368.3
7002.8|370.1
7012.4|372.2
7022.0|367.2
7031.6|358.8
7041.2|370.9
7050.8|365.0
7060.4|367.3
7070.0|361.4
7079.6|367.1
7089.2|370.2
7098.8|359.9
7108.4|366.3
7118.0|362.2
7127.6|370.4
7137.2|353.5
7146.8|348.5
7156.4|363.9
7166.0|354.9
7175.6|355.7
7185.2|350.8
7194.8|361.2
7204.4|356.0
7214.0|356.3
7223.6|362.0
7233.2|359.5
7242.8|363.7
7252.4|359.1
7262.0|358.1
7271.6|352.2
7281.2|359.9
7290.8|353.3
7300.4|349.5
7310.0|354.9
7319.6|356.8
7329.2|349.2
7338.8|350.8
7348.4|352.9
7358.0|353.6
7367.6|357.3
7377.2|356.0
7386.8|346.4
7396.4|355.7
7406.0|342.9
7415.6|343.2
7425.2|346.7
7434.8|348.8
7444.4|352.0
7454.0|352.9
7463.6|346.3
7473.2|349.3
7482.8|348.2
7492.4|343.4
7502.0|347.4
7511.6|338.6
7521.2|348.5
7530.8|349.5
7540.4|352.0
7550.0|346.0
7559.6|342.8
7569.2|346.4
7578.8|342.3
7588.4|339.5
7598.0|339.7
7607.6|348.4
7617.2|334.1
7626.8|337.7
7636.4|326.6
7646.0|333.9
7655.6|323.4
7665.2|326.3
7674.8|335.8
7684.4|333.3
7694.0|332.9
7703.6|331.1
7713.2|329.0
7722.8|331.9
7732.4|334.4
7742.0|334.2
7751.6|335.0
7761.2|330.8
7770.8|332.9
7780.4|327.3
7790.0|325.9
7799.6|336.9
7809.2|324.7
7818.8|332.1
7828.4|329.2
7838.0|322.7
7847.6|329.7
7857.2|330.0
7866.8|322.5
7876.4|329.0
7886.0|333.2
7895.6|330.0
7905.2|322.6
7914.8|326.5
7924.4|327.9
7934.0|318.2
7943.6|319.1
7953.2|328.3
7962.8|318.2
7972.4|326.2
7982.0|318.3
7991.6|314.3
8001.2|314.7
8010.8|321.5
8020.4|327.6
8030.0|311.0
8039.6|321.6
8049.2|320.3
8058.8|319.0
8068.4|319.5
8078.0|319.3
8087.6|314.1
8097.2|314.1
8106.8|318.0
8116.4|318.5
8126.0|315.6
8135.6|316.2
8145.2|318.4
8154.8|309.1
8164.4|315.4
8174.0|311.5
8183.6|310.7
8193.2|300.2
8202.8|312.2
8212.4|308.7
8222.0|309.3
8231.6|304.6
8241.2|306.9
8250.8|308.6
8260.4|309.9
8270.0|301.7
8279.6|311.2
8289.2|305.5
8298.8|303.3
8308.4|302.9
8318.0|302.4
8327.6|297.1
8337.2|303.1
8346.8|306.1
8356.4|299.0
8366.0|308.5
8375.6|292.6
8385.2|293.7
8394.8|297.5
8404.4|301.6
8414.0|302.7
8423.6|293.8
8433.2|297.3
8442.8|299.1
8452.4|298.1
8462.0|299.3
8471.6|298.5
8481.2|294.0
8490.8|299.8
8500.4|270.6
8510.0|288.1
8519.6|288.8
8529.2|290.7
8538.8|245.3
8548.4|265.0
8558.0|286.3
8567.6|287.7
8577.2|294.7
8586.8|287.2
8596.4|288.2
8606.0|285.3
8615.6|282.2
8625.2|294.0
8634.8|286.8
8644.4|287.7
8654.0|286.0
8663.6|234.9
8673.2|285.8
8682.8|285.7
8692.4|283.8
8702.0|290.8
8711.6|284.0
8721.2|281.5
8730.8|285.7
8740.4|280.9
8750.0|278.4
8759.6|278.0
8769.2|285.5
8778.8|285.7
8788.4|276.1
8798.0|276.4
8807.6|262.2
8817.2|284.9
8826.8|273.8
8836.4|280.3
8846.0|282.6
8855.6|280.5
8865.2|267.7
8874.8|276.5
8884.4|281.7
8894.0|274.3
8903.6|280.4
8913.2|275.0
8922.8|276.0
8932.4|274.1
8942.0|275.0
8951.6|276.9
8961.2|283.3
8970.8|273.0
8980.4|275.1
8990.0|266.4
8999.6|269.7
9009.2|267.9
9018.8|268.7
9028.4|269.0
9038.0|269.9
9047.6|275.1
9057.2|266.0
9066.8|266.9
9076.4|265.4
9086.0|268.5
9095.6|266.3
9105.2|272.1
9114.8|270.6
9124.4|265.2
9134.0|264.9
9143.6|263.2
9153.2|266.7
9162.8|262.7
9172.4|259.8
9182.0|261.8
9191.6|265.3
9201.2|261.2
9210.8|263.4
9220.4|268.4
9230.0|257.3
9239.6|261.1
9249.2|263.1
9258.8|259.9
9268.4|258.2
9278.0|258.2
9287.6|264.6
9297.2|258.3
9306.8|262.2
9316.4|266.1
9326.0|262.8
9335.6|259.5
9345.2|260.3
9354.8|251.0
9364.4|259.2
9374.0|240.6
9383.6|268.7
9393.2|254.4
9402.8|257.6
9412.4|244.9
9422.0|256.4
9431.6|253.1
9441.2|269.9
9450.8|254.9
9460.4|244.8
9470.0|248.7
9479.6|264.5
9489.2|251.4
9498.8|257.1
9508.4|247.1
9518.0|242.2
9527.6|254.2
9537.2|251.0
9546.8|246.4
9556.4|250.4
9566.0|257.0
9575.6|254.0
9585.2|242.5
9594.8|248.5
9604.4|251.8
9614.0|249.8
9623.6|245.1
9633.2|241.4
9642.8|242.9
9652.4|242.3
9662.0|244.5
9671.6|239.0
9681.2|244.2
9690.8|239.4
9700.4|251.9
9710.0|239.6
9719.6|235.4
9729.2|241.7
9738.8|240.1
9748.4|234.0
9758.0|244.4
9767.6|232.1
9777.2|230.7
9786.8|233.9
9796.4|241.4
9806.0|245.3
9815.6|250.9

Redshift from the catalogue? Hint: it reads 0.000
